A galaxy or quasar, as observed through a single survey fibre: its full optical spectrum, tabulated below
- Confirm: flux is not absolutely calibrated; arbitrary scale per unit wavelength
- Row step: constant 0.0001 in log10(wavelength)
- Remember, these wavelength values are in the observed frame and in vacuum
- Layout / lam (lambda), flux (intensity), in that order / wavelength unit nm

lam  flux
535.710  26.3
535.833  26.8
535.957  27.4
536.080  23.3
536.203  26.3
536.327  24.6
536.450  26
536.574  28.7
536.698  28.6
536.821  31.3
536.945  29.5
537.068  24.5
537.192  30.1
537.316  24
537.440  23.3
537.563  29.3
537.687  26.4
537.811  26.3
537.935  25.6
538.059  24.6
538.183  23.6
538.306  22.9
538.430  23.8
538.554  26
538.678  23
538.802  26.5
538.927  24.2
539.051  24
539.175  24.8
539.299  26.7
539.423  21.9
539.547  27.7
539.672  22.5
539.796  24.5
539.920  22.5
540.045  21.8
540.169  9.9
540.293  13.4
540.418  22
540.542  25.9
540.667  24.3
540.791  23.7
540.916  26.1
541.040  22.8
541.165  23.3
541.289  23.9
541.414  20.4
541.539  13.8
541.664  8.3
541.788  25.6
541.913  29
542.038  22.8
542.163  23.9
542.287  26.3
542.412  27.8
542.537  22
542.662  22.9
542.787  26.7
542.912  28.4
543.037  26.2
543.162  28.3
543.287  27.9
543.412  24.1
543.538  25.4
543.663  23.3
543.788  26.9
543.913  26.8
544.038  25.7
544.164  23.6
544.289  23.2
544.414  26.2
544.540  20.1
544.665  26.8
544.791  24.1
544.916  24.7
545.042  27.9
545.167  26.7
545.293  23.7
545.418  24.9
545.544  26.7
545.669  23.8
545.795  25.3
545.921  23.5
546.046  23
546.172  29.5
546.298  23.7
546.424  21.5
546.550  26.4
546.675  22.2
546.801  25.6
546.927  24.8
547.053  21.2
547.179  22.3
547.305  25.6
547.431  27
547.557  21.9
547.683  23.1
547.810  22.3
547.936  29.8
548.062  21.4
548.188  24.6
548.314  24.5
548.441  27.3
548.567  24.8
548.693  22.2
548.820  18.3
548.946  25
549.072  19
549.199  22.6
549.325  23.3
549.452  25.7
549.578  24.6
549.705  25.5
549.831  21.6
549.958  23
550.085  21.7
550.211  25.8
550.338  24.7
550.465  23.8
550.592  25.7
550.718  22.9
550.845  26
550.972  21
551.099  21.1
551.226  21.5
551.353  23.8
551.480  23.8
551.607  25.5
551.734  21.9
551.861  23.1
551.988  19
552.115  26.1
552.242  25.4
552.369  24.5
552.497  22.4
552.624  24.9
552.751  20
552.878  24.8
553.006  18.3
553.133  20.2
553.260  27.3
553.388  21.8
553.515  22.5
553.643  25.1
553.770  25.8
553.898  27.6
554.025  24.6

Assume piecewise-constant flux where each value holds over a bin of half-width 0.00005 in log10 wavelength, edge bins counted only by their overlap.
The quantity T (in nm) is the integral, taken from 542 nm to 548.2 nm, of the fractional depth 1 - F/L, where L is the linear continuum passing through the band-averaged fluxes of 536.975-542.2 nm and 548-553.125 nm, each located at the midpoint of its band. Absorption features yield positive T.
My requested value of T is -0.41 nm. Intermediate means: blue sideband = 23.4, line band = 24.9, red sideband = 23.2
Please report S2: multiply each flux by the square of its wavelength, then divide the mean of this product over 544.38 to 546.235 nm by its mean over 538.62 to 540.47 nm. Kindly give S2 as 1.15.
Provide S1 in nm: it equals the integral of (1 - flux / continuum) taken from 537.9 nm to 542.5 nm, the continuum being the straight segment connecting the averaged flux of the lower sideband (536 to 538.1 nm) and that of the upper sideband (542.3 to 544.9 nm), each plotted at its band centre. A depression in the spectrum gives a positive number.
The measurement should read 0.542 nm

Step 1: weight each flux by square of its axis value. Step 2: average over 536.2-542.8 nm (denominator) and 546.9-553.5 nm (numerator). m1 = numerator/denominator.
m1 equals 1.0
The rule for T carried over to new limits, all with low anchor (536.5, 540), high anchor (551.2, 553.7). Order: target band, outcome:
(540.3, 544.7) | 0.150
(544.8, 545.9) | -0.044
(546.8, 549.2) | 0.025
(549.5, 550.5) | -0.014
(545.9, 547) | -0.015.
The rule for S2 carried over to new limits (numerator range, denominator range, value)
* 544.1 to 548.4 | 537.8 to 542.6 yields 1.09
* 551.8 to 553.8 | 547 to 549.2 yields 1.00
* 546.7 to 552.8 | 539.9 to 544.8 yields 1.03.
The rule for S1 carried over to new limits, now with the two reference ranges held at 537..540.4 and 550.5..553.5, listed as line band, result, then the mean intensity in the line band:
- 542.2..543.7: -0.14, 25.8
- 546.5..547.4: -0.03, 24.1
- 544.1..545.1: -0.05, 24.5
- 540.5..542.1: 0.10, 22.2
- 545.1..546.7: -0.09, 24.8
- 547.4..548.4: -0.04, 24.3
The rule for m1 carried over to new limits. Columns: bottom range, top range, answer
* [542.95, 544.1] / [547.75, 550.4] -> 0.93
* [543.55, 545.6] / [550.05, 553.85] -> 0.96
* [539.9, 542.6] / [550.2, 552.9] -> 1.12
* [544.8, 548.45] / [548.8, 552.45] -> 0.96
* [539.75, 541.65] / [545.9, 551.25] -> 1.17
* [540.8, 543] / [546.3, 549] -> 1.05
